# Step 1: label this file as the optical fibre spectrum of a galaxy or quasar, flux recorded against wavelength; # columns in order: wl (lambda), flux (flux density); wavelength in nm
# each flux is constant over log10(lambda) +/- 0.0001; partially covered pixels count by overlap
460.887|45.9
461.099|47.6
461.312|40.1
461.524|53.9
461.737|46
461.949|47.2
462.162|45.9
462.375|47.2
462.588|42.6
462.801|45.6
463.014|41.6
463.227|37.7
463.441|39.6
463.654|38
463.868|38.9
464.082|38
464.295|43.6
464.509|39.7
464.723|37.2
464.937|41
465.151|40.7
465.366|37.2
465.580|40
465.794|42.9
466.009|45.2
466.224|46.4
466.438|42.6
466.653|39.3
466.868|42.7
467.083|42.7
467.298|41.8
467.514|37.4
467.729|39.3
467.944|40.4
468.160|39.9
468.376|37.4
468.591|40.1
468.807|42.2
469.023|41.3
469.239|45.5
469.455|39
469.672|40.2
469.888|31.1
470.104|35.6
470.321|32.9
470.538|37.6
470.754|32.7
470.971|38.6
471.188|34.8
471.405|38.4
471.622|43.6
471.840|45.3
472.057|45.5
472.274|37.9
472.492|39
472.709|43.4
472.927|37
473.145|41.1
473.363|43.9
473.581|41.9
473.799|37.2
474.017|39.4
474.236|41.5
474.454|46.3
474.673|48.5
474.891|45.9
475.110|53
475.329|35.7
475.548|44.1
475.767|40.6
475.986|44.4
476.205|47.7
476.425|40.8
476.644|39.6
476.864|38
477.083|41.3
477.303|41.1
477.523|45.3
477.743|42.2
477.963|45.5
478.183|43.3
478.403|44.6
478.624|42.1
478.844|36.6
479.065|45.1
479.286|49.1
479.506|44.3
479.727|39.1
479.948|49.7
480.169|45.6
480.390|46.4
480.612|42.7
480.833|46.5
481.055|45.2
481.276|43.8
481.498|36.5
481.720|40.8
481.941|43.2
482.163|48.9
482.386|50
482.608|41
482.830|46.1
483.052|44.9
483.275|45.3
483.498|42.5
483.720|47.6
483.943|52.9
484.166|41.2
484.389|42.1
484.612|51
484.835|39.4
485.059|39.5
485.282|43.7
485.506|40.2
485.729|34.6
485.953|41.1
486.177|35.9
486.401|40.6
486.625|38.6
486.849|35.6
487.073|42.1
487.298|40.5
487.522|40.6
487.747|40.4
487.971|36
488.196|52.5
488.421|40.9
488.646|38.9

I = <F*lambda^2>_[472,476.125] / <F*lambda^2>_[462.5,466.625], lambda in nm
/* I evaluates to 1.08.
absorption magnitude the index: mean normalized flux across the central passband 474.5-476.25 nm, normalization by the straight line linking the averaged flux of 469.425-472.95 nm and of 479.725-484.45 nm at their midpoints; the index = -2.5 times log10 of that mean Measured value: -0.10 mag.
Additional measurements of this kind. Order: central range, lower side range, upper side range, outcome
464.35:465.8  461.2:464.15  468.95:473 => 0.057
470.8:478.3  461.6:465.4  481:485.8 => 0.020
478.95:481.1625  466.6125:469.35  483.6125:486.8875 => -0.098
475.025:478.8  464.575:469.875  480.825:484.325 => 0.013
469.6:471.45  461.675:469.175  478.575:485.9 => 0.183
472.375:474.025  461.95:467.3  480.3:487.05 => 0.047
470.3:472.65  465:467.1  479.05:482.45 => 0.103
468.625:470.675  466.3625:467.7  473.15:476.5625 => 0.091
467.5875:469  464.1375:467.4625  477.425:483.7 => 0.052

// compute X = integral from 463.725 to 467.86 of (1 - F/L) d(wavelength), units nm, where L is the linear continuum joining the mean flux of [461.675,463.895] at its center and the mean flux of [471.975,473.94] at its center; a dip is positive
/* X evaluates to 0.13 nm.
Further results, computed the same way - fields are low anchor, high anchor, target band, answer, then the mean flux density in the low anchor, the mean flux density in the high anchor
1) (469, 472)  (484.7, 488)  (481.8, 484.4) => -0.42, 38.4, 39.4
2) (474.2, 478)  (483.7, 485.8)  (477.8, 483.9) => -0.15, 43.4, 43.2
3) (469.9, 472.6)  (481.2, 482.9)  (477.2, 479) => -0.04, 38.2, 43.7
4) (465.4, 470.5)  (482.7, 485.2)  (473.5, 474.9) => -0.03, 40.2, 44.7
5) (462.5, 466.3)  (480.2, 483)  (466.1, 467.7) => -0.02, 40.8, 44.3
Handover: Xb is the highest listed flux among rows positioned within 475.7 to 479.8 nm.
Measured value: 49.1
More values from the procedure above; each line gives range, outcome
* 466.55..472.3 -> 45.5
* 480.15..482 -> 46.5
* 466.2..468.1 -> 46.4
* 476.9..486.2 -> 52.9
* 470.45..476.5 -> 53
